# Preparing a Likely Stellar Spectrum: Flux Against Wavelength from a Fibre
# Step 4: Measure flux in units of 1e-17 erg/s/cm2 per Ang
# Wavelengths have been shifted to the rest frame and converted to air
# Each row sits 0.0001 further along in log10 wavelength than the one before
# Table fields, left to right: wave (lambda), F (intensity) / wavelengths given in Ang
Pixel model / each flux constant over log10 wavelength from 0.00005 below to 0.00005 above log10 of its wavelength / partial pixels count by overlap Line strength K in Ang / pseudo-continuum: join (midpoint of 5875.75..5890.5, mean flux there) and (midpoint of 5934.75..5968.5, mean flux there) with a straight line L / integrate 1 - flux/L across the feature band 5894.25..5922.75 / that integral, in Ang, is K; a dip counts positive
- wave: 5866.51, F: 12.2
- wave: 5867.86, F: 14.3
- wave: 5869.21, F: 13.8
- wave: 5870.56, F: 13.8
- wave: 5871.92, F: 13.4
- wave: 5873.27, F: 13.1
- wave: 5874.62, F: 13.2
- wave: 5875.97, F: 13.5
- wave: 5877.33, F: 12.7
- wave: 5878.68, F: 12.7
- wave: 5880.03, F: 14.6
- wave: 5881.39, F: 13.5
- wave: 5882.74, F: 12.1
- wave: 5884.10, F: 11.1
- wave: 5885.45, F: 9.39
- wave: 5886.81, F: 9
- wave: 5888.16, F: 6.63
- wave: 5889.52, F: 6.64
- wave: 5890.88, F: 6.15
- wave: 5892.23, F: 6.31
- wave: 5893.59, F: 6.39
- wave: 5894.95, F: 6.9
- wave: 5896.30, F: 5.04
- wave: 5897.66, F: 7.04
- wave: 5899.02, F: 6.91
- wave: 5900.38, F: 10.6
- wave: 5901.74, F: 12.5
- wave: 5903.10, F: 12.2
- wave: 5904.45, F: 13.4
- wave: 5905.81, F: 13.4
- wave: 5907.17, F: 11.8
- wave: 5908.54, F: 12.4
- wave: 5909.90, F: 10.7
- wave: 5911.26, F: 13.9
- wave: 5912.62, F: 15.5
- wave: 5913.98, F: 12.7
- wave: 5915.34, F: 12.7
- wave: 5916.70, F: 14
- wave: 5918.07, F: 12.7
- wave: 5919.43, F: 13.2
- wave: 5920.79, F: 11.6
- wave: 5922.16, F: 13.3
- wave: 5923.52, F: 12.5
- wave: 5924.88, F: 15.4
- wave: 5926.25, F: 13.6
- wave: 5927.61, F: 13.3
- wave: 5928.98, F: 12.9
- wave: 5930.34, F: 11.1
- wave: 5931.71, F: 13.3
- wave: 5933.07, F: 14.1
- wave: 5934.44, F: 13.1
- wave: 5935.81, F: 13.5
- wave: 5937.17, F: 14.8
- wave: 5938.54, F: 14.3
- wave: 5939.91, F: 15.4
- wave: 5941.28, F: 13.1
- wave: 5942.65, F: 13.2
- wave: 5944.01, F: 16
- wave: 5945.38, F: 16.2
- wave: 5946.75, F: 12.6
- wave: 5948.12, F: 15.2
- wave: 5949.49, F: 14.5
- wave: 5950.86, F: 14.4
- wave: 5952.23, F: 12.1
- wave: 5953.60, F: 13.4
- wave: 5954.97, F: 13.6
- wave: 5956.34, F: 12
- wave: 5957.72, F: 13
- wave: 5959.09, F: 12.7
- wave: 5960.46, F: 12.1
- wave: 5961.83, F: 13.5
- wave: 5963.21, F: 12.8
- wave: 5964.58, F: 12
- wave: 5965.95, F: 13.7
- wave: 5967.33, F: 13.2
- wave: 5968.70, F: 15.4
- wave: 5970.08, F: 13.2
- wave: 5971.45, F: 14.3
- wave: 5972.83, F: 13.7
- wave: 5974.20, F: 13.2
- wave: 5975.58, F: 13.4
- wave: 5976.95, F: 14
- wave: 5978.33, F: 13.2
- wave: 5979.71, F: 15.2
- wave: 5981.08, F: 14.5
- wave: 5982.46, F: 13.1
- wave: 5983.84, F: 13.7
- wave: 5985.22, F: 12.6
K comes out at 1.0 Ang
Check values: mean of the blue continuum 10.9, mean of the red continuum 13.7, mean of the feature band 11.5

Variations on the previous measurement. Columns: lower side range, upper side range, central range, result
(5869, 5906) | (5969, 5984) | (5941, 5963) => -1.2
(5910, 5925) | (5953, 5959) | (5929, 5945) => -0.9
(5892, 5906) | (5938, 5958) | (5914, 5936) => -2.8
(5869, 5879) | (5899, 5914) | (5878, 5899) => 6.6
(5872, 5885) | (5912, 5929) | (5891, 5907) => 4.9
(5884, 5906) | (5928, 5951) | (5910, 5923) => -2.3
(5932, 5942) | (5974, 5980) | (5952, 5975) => 1.1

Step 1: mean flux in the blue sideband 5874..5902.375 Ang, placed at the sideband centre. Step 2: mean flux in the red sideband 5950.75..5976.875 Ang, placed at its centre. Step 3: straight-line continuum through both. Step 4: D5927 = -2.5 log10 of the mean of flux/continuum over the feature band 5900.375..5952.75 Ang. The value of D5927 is -0.17 mag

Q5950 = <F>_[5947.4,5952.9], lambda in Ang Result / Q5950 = 14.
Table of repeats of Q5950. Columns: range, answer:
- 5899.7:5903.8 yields 11.8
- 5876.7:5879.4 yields 12.8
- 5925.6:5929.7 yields 13.3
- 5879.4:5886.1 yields 12.1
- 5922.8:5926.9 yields 13.8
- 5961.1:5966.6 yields 13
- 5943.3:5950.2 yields 14.9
